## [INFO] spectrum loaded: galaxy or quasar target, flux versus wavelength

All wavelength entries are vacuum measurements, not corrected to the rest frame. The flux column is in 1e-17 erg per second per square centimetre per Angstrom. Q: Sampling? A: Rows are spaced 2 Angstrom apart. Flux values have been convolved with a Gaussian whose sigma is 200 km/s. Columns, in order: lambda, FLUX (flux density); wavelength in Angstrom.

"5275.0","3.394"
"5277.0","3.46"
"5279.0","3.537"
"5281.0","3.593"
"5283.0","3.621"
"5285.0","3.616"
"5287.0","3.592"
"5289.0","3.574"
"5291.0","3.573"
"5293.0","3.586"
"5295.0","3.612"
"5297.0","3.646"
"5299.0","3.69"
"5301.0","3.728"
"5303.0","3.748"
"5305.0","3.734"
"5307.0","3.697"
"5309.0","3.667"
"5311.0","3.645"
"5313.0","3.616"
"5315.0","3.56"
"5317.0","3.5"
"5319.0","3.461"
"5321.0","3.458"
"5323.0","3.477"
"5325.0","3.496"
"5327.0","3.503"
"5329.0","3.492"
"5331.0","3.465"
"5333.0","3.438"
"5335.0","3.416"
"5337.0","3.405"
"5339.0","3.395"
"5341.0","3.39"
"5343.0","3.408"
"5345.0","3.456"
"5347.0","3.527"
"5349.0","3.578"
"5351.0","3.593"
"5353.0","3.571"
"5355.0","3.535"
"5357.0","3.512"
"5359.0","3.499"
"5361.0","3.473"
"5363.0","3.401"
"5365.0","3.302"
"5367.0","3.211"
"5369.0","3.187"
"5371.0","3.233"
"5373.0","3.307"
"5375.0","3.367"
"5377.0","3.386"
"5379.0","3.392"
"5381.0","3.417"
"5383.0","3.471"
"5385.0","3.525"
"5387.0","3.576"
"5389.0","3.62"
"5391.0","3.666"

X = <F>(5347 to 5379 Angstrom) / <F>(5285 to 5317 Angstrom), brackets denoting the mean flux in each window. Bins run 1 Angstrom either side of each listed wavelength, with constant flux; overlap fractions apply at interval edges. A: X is 0.94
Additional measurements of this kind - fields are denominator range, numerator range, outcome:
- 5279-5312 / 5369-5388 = 0.93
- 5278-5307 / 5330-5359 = 0.96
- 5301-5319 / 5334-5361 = 0.96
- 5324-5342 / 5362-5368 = 0.96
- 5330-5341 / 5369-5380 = 0.97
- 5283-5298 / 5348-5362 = 0.98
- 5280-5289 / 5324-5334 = 0.97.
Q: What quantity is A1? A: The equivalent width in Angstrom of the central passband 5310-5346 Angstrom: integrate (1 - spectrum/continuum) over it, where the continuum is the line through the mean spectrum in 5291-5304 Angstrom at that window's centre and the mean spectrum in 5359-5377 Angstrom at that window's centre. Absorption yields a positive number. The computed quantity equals 0.40 Angstrom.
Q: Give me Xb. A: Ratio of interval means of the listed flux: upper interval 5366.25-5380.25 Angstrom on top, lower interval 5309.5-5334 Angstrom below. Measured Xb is 0.94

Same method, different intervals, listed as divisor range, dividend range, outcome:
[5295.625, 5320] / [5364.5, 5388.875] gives 0.93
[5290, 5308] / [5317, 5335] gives 0.95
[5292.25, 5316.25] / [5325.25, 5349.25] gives 0.94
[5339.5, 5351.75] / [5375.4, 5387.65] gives 0.99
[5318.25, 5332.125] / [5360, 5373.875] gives 0.95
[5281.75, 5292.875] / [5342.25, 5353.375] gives 0.98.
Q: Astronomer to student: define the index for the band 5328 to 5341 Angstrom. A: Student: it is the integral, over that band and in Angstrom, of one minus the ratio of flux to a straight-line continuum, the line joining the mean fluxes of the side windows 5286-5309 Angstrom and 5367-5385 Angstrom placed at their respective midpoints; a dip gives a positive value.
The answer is 0.3 Angstrom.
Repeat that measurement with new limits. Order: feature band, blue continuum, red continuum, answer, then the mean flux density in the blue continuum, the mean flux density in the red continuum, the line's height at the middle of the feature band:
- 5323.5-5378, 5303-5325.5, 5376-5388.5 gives 1.4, 3.58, 3.47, 3.52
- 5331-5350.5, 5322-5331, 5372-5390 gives 0.2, 3.49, 3.45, 3.48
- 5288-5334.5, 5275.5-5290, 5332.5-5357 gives -0.7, 3.56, 3.48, 3.52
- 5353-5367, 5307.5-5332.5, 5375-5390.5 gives 0.2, 3.53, 3.48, 3.5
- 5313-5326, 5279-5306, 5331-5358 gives 0.2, 3.64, 3.48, 3.55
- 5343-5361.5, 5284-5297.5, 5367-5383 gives -0.7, 3.6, 3.33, 3.4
